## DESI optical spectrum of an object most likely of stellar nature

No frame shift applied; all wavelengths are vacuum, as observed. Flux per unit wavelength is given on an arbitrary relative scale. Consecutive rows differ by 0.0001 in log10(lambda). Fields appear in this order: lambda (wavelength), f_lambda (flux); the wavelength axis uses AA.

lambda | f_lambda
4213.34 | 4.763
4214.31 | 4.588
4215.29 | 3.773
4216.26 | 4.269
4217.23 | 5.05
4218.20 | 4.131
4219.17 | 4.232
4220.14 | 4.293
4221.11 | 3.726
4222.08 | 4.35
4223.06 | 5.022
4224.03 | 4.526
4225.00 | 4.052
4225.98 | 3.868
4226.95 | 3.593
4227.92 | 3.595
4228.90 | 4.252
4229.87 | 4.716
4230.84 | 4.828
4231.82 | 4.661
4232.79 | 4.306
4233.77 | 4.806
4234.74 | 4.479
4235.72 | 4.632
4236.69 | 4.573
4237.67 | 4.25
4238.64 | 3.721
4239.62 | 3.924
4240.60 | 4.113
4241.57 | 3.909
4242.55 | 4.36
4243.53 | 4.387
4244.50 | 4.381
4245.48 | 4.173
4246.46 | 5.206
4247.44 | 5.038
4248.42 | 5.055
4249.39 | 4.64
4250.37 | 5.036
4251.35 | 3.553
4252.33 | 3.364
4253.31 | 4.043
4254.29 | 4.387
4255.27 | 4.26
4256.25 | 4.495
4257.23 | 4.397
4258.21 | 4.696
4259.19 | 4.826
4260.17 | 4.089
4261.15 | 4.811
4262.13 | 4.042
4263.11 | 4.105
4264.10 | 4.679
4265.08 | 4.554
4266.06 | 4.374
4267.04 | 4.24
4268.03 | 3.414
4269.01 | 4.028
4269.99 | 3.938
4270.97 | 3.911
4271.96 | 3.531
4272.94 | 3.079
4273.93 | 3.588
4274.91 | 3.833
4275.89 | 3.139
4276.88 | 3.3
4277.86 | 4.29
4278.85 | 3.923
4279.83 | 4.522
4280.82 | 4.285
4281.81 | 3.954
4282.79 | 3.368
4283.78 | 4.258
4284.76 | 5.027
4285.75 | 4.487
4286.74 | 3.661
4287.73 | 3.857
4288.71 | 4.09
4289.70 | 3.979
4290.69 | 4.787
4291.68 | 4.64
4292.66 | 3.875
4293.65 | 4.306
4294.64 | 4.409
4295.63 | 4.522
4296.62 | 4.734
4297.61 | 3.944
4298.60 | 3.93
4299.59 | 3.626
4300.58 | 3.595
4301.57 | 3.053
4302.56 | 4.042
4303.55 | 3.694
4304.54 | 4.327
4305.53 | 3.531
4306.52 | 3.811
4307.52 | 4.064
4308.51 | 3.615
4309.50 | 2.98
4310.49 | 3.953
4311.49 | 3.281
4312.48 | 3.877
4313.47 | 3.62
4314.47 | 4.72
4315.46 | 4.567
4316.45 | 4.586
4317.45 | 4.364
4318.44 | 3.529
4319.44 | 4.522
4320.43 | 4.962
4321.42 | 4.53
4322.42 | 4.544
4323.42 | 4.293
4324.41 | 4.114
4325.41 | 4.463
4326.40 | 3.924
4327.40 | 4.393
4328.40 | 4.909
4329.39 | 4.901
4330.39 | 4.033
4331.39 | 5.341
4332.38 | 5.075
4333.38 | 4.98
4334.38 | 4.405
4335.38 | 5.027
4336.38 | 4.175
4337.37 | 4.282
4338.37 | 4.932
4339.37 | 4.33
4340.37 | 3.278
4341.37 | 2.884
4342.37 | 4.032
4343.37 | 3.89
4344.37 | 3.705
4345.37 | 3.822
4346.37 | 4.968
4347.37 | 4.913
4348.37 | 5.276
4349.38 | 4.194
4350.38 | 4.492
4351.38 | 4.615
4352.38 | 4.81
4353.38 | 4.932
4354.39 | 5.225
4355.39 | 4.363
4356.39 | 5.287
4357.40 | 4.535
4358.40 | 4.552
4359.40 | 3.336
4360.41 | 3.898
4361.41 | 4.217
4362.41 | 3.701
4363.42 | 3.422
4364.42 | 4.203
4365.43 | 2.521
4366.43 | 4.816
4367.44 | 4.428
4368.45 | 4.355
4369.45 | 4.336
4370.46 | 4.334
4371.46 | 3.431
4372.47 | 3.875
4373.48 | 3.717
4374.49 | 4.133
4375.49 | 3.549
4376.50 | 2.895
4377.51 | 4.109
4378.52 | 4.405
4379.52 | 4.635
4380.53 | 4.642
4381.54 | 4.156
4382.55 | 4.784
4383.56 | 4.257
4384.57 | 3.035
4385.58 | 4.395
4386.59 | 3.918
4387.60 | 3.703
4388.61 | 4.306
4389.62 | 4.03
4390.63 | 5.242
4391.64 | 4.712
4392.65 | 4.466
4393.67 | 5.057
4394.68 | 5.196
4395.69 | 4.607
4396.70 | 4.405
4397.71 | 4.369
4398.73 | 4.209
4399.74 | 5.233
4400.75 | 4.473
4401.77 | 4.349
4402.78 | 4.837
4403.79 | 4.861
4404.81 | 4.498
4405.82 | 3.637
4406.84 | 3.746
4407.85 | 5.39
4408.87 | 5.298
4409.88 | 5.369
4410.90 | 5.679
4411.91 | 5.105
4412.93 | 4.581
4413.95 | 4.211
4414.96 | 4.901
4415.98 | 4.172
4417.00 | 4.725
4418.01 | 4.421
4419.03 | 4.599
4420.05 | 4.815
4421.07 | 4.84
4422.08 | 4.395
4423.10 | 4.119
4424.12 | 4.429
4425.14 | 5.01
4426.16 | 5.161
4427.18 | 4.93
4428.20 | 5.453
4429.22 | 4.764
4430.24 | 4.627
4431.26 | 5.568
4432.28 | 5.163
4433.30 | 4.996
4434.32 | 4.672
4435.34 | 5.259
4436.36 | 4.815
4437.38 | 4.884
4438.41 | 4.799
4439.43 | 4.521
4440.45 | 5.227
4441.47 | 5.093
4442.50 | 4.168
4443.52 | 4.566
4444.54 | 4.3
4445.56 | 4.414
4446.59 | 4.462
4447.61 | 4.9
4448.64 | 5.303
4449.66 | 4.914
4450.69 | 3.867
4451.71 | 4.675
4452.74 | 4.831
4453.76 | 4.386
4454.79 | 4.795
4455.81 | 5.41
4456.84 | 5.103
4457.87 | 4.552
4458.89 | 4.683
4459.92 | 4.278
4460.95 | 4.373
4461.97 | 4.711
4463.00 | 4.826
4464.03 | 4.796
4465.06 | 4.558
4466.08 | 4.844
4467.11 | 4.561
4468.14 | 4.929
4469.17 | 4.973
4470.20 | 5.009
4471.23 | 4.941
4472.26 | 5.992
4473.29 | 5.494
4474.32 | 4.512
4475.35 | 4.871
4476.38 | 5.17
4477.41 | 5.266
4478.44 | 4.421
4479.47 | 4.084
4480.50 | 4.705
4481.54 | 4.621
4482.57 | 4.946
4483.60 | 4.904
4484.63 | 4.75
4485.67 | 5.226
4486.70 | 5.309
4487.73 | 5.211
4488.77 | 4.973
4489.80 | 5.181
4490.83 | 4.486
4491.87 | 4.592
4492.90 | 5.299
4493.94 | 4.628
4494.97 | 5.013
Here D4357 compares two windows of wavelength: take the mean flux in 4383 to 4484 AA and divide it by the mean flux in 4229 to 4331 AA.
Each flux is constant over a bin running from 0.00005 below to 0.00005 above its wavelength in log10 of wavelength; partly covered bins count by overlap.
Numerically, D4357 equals 1.13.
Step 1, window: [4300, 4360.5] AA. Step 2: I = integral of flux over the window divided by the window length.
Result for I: 4.27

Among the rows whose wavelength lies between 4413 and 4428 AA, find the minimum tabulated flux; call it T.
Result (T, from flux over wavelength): 4.119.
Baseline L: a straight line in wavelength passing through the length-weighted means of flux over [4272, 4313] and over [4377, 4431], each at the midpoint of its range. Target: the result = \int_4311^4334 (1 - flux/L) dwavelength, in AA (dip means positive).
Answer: -1.71 AA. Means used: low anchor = 3.93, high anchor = 4.59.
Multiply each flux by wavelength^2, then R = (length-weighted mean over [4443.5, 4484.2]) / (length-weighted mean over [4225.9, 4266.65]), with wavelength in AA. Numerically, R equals 1.21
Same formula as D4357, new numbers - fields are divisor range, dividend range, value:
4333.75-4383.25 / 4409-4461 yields 1.13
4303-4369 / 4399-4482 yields 1.12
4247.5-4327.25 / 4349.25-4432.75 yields 1.09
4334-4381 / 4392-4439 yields 1.13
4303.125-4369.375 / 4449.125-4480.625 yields 1.12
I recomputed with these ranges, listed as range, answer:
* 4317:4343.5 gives 4.38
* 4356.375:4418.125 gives 4.34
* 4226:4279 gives 4.21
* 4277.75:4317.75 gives 4.05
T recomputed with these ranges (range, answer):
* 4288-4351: 2.884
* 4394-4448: 3.637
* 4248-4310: 2.98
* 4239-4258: 3.364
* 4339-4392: 2.521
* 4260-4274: 3.079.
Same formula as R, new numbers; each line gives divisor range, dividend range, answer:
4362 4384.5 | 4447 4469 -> 1.22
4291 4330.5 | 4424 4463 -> 1.23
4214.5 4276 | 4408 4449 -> 1.23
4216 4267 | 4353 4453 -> 1.12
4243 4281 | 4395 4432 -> 1.21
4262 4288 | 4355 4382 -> 1.07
